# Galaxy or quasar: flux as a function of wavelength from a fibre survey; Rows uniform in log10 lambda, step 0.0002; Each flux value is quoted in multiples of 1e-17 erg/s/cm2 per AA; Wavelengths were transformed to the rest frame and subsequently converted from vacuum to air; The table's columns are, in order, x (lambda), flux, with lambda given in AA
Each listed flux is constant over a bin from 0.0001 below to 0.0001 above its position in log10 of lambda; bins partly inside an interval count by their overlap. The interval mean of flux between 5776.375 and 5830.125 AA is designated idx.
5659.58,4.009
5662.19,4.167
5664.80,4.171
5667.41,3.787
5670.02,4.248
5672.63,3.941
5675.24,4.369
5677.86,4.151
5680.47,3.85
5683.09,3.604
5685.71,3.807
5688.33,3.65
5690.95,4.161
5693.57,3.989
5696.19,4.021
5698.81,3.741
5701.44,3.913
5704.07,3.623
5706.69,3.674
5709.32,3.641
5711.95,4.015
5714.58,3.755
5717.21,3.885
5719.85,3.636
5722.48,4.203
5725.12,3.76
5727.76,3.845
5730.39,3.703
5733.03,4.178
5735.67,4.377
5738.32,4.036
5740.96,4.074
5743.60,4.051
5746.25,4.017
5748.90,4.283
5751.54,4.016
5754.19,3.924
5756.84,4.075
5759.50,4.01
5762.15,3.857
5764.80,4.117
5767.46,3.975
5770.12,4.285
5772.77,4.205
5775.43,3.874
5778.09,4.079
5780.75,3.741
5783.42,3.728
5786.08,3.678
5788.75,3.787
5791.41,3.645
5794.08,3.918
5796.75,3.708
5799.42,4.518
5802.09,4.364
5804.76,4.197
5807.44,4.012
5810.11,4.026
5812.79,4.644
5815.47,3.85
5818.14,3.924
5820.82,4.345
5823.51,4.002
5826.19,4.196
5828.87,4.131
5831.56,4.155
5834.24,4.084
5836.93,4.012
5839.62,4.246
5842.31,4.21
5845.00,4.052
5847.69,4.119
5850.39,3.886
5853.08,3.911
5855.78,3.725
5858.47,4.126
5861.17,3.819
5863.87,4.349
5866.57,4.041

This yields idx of 4.02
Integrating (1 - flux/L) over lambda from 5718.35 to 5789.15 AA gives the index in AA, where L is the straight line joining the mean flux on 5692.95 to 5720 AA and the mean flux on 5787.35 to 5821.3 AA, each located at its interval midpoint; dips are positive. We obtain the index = -0.9 AA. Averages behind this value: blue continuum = 3.81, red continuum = 4.07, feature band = 3.98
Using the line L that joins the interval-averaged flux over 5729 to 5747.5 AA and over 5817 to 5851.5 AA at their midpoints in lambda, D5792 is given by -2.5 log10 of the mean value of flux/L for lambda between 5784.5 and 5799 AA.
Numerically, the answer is 0.08 mag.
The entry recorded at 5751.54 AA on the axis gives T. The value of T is 4.016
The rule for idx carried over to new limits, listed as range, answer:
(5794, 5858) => 4.1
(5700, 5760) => 3.94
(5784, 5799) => 3.79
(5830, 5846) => 4.13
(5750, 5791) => 3.95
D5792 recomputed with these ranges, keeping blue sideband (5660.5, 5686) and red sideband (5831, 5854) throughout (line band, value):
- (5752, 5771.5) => 0.00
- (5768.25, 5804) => 0.02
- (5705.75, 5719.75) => 0.07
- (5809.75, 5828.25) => -0.02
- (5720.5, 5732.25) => 0.04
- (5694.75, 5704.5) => 0.05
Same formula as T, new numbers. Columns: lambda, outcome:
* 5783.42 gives 3.728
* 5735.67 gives 4.377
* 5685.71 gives 3.807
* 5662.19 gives 4.167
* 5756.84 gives 4.075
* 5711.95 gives 4.015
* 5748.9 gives 4.283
